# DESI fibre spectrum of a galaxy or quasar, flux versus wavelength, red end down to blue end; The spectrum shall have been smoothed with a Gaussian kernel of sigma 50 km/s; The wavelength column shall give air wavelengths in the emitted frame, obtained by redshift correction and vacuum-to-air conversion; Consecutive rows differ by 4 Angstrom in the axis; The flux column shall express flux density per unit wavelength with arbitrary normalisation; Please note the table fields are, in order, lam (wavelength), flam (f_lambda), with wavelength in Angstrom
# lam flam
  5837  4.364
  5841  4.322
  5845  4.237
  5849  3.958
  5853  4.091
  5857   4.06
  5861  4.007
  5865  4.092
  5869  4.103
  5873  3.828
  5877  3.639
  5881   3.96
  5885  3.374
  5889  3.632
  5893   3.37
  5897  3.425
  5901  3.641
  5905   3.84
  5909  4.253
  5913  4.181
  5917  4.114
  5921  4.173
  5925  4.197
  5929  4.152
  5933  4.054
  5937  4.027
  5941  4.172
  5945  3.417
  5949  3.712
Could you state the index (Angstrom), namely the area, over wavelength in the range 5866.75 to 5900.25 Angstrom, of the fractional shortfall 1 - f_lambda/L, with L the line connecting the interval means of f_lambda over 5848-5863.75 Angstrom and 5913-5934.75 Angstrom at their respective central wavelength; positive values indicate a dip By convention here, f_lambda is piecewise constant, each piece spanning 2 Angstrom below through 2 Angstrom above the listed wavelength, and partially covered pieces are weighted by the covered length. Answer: 3.4 Angstrom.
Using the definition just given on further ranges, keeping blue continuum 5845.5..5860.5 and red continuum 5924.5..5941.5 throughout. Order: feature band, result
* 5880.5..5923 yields 2.9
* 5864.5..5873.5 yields 0.1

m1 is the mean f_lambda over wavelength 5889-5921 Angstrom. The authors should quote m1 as 3.84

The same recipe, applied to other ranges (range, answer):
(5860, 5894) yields 3.78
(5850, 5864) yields 4.05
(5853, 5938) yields 3.91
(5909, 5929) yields 4.17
